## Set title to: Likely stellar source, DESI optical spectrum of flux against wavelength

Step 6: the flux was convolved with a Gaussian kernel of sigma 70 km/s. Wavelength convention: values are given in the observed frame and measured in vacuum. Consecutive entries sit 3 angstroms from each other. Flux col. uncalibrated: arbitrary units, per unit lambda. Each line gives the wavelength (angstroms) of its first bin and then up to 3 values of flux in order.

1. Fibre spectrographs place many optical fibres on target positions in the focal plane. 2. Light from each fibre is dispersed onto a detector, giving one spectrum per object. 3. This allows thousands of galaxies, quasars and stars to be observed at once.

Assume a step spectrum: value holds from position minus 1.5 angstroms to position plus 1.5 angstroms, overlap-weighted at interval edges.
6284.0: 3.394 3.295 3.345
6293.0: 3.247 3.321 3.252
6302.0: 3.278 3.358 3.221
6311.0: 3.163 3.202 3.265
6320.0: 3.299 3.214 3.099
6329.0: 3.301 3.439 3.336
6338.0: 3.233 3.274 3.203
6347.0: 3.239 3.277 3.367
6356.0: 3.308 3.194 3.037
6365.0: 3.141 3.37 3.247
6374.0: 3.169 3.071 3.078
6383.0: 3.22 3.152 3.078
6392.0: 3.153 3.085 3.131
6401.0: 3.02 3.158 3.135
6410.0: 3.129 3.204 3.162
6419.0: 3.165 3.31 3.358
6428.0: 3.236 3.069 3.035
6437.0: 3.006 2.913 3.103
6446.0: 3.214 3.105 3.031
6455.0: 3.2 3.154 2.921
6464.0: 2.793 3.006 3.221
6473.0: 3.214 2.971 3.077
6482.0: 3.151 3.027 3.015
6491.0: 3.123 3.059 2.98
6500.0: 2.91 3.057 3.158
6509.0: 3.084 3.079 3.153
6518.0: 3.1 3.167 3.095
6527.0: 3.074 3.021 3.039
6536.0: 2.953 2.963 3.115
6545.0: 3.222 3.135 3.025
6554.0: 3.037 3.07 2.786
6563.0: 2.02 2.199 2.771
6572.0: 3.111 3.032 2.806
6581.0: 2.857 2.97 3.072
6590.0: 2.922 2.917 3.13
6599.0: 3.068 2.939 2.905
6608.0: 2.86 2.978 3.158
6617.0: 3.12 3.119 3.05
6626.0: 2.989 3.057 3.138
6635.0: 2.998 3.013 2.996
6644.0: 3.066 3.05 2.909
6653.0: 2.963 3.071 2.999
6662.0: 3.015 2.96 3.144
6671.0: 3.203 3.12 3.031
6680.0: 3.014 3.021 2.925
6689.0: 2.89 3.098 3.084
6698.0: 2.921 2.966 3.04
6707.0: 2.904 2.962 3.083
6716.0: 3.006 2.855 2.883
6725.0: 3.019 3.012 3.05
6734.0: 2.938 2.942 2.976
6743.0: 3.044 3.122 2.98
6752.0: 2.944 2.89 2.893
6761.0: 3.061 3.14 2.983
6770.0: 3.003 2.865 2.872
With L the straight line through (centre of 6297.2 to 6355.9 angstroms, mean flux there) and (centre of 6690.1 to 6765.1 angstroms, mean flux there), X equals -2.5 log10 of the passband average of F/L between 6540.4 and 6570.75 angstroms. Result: 0.10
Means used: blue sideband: 3.27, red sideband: 2.99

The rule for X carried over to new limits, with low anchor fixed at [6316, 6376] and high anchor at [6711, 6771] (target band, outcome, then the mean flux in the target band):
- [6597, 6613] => 0.04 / 2.96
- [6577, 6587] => 0.07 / 2.91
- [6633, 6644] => 0.01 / 3.02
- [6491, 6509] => 0.04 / 3.04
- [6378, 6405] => 0.03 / 3.12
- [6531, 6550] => 0.02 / 3.07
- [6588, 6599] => 0.03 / 3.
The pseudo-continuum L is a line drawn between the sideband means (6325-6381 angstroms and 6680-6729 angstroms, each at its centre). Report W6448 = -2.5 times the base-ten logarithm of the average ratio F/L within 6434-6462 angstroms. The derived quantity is 0.032 mag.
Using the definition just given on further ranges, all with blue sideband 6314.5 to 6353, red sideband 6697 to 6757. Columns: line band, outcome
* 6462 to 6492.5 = 0.04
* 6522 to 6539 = 0.03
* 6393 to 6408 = 0.04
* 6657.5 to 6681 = -0.02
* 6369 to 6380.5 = 0.03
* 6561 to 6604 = 0.09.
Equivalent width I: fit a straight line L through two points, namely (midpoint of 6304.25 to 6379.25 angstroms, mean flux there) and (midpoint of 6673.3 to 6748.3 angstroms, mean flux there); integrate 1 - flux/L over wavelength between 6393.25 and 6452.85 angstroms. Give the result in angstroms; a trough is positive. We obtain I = 1.0 angstroms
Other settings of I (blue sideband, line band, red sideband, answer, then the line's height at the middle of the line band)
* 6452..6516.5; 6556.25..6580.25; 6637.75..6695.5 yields 2.59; 3.05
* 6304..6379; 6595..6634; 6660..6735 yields 0.29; 3.06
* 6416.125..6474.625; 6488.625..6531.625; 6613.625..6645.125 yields 0.25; 3.09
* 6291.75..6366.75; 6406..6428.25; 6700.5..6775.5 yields -0.14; 3.19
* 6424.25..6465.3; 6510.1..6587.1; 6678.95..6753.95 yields 2.22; 3.04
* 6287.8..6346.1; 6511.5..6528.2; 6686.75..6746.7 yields 0.06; 3.12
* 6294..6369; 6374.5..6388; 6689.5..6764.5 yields 0.38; 3.22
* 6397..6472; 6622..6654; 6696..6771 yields 0.05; 3.03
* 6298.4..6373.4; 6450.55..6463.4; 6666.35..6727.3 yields 0.46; 3.17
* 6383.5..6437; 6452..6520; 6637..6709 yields 0.98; 3.11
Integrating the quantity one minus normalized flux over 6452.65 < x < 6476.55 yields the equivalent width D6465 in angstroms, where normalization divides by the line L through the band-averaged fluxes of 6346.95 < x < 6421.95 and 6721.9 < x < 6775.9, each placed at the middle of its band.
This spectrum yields 0.5 angstroms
